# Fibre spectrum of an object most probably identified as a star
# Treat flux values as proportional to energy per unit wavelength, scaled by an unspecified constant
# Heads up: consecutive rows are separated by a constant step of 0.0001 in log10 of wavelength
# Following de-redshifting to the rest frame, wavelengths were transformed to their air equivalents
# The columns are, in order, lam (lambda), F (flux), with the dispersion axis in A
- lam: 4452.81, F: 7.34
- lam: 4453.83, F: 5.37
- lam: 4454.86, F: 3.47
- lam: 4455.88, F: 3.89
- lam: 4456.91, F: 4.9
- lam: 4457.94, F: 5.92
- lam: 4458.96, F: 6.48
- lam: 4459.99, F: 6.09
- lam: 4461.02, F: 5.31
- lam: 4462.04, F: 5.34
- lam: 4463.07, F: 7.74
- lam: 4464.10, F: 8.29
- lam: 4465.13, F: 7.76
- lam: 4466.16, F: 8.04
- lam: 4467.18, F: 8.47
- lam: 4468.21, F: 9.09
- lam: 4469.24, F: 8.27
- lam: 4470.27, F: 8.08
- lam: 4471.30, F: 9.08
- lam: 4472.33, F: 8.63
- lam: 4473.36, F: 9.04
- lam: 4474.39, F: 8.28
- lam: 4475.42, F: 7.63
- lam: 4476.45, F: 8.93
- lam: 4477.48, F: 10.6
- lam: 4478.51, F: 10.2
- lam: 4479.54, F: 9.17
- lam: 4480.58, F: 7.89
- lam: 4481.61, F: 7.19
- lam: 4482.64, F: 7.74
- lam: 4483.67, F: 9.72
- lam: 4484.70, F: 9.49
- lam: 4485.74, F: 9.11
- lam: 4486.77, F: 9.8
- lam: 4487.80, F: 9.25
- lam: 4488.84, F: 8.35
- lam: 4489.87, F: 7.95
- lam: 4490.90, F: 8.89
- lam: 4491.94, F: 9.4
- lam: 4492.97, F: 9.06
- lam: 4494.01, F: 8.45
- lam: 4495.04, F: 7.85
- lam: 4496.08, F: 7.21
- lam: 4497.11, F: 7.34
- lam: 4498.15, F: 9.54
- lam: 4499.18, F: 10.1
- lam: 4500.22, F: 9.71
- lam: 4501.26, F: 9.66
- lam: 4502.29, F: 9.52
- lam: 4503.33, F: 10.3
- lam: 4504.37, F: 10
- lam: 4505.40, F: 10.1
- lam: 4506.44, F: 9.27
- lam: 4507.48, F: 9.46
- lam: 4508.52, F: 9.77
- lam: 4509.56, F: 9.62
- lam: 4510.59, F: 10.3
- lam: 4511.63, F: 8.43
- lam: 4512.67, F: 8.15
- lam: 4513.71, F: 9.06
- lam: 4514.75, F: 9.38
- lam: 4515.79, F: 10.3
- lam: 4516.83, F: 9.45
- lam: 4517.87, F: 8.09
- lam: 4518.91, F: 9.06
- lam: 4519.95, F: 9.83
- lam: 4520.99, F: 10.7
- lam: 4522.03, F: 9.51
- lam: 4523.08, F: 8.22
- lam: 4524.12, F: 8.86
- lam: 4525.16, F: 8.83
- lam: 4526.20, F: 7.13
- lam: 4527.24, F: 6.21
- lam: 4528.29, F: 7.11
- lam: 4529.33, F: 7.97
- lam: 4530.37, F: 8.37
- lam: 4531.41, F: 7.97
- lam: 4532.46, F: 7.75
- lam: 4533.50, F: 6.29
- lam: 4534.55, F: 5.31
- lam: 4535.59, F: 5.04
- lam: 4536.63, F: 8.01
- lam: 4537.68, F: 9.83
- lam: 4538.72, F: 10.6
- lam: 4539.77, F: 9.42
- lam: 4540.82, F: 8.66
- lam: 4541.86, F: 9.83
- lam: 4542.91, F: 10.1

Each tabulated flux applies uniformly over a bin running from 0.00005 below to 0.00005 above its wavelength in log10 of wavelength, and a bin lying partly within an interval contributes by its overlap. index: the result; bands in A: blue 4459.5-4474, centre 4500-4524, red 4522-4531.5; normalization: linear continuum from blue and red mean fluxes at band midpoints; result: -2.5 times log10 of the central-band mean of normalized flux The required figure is -0.19 mag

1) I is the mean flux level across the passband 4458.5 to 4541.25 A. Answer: 8.58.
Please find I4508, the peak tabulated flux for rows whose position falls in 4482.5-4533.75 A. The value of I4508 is 10.7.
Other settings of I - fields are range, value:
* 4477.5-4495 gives 8.88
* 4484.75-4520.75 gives 9.19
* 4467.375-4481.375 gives 8.79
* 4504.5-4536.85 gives 8.52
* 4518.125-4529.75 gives 8.49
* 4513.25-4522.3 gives 9.49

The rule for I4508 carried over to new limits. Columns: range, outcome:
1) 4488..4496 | 9.4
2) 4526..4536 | 8.37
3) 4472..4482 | 10.6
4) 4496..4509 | 10.3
